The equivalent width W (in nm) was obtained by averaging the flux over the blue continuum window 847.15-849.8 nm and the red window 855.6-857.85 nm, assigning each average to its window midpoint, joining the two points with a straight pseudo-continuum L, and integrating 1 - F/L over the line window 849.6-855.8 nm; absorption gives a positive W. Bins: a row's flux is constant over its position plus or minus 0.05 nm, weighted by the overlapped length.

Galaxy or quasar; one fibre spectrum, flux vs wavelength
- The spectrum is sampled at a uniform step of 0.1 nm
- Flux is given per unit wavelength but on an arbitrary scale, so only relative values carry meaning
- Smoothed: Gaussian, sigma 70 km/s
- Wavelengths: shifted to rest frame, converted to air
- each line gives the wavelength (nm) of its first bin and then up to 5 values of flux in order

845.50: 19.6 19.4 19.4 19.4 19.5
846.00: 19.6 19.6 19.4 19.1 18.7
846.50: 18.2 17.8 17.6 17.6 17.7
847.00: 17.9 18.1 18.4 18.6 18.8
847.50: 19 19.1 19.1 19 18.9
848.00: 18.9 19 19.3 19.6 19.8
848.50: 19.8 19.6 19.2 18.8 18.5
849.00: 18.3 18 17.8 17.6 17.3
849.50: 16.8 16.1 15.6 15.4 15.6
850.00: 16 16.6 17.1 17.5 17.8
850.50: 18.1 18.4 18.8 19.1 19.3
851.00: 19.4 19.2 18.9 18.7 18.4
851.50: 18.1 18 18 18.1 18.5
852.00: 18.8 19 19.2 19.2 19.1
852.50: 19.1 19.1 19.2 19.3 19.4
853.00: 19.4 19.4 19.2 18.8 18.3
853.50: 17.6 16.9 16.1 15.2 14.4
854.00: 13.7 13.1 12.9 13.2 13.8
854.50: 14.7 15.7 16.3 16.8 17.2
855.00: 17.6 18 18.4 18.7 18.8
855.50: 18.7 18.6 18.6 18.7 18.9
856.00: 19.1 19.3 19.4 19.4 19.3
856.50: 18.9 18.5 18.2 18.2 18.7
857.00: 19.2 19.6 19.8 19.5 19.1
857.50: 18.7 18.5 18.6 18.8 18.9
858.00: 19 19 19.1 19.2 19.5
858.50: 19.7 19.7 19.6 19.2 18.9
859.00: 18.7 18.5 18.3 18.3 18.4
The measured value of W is 0.37 nm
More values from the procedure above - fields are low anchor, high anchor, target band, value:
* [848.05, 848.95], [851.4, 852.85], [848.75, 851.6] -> 0.19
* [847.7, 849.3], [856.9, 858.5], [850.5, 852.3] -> 0.03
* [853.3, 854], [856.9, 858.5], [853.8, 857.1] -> 0.06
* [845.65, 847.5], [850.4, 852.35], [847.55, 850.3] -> 0.09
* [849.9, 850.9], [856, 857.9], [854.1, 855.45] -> 0.17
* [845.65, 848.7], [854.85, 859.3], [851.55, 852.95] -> 0.00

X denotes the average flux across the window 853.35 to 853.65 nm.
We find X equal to 17.6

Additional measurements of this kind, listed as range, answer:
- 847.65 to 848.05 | 19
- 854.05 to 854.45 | 13.2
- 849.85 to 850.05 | 15.8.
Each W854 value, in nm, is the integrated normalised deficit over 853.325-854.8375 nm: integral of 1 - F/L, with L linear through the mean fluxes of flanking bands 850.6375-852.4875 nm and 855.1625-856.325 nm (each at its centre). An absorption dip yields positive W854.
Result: 0.28 nm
